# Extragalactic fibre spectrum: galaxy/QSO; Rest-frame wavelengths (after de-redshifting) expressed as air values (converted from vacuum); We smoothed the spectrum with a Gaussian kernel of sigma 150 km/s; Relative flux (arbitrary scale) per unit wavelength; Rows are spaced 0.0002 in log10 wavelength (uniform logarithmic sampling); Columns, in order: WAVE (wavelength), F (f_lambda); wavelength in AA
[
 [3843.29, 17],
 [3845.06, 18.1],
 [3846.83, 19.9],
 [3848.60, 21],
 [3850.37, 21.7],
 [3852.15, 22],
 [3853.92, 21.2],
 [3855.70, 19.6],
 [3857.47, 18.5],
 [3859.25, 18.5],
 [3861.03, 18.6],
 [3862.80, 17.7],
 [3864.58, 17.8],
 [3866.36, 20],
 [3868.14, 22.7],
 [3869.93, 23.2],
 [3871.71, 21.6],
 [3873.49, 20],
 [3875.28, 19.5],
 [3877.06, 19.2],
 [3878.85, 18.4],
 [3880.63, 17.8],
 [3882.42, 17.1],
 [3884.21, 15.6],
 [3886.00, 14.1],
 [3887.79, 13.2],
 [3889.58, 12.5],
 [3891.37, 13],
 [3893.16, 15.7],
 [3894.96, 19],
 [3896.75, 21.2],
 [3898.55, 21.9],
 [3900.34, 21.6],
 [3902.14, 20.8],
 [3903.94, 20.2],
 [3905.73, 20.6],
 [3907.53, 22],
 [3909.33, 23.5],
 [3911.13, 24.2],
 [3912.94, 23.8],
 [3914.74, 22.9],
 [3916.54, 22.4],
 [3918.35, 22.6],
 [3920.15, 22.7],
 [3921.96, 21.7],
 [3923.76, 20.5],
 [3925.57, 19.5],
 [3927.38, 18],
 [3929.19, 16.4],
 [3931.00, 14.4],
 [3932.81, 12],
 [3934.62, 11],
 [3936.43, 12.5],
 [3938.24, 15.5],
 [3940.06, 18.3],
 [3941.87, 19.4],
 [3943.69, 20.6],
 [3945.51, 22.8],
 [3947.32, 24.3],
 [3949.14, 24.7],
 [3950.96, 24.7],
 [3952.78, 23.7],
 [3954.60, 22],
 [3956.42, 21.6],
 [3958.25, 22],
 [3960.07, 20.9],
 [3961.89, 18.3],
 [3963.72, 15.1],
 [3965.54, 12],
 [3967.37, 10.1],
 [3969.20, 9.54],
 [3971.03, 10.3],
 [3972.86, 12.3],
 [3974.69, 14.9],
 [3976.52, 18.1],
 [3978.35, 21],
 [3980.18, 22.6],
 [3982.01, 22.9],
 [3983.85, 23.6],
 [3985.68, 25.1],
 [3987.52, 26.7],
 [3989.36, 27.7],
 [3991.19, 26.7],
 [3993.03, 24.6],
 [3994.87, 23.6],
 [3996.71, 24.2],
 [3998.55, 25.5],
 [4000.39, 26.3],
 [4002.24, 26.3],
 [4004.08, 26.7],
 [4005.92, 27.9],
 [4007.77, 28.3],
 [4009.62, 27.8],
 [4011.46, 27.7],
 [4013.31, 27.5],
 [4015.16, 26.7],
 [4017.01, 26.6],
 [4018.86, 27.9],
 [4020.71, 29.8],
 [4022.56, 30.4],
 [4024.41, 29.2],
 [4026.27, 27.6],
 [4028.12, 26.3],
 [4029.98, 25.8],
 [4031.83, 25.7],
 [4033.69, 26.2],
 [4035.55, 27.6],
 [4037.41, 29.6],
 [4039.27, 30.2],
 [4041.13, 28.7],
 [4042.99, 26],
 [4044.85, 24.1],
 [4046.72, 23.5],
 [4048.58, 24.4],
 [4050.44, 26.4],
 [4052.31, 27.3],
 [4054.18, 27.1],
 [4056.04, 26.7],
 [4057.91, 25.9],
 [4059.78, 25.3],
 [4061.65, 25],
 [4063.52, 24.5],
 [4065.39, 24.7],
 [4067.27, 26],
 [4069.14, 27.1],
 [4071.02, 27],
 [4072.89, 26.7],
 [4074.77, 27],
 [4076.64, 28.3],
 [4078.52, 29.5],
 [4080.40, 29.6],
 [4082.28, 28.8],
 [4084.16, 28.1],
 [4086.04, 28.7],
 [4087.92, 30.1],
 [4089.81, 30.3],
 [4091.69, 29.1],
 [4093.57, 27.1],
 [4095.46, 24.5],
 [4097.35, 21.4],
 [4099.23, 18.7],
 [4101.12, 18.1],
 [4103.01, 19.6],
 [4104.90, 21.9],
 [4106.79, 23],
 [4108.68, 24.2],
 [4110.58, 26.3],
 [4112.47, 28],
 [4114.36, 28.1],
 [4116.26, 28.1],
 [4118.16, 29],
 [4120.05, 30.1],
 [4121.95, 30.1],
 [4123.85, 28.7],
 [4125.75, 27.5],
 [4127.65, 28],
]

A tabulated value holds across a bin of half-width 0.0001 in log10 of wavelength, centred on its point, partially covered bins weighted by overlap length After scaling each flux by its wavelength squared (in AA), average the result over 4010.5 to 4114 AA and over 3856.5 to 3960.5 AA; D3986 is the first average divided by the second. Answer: 1.5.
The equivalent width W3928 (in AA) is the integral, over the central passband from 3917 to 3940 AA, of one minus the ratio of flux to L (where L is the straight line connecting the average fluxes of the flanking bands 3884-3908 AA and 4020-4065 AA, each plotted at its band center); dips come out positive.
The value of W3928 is 2.9 AA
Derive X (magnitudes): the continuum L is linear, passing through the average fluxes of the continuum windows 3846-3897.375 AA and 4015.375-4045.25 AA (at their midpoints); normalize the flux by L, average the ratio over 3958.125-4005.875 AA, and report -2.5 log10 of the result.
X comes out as 0.20 mag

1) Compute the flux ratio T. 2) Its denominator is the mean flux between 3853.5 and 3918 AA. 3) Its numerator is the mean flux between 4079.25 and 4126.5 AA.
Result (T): 1.4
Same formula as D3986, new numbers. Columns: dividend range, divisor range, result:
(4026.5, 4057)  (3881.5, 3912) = 1.54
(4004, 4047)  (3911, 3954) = 1.45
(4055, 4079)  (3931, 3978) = 1.60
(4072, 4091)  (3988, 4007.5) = 1.15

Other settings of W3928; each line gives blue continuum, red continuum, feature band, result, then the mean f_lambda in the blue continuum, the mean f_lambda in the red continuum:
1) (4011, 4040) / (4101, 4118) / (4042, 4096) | -1.6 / 27.8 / 24.7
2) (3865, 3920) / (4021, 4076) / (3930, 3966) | 5.4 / 19.7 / 26.7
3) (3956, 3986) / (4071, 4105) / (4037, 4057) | -3.1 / 17.5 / 26.1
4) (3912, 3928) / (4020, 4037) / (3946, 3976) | 7.3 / 21.6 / 27.7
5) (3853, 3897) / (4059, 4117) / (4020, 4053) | -4.2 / 18.2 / 26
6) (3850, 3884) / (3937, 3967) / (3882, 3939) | 3.8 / 19.6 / 20.1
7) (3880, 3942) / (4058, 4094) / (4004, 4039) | -4.6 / 18.5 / 27.5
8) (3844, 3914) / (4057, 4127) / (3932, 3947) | 3.2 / 19.4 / 26.4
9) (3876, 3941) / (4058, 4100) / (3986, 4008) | -3.2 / 18.5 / 26.7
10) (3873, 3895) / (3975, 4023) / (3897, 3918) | -4.4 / 16.4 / 25.7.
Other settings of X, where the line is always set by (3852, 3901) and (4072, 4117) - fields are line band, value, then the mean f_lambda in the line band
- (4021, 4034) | -0.16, 27.5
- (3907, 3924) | -0.15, 22.7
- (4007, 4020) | -0.18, 27.5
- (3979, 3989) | -0.10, 24.3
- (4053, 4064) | -0.04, 25.8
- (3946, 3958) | -0.11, 23.4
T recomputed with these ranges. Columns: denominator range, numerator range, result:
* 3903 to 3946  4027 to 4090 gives 1.39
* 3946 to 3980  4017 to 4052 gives 1.49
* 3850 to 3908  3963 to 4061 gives 1.29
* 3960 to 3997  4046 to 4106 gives 1.33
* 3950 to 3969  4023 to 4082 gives 1.43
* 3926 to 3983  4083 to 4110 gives 1.38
